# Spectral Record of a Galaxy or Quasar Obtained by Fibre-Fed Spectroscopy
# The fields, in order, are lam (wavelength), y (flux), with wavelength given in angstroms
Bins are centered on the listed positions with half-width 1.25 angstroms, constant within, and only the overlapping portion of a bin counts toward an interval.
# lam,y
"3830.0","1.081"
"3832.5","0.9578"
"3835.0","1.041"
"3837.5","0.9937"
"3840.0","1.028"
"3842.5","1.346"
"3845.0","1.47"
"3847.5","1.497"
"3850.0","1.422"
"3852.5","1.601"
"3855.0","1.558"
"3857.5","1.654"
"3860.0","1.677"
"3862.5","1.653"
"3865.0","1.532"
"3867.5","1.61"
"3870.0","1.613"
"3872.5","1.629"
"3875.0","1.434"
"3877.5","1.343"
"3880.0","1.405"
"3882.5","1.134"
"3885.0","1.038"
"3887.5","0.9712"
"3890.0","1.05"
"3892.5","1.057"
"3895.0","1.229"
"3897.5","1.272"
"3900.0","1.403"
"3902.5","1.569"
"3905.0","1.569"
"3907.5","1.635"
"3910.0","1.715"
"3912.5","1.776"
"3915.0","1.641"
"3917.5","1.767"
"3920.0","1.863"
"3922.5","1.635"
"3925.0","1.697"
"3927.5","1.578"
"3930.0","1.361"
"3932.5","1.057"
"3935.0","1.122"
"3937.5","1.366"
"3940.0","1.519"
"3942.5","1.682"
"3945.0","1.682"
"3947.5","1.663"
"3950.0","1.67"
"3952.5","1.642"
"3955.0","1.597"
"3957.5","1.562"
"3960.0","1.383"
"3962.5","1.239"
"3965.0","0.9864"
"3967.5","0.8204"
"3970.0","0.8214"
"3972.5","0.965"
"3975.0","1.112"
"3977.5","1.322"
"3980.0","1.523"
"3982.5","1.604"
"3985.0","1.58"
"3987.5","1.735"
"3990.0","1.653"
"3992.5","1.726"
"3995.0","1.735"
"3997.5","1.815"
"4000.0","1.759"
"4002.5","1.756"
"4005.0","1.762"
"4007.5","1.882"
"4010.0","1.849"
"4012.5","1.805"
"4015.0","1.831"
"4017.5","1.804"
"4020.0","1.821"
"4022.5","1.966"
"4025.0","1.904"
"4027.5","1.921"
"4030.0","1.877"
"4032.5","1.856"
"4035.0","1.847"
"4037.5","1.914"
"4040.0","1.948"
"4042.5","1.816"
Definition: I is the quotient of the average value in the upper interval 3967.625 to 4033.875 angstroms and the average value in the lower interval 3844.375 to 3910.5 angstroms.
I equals 1.16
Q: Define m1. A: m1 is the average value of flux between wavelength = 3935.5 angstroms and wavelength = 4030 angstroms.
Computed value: 1.58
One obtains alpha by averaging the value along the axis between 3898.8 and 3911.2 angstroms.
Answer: 1.58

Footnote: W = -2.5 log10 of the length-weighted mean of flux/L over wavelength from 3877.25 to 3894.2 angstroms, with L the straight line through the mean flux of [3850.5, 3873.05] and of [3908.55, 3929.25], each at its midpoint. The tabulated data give 0.40 mag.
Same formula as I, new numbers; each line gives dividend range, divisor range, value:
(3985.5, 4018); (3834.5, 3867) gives 1.24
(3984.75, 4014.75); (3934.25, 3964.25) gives 1.17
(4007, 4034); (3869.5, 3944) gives 1.30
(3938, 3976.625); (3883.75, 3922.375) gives 0.94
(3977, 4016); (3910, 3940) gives 1.11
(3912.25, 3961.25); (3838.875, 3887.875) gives 1.08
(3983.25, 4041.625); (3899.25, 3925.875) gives 1.09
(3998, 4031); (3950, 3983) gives 1.43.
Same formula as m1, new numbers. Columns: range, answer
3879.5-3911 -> 1.31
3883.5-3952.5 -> 1.47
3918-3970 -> 1.45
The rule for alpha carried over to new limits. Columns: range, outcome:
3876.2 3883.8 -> 1.29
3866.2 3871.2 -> 1.61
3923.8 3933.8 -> 1.42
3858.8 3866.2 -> 1.62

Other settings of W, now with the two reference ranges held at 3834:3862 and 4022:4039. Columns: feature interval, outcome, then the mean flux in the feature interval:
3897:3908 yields 0.04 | 1.49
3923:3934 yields 0.13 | 1.43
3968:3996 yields 0.24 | 1.42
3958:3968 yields 0.42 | 1.16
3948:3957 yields 0.03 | 1.63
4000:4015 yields 0.01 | 1.81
